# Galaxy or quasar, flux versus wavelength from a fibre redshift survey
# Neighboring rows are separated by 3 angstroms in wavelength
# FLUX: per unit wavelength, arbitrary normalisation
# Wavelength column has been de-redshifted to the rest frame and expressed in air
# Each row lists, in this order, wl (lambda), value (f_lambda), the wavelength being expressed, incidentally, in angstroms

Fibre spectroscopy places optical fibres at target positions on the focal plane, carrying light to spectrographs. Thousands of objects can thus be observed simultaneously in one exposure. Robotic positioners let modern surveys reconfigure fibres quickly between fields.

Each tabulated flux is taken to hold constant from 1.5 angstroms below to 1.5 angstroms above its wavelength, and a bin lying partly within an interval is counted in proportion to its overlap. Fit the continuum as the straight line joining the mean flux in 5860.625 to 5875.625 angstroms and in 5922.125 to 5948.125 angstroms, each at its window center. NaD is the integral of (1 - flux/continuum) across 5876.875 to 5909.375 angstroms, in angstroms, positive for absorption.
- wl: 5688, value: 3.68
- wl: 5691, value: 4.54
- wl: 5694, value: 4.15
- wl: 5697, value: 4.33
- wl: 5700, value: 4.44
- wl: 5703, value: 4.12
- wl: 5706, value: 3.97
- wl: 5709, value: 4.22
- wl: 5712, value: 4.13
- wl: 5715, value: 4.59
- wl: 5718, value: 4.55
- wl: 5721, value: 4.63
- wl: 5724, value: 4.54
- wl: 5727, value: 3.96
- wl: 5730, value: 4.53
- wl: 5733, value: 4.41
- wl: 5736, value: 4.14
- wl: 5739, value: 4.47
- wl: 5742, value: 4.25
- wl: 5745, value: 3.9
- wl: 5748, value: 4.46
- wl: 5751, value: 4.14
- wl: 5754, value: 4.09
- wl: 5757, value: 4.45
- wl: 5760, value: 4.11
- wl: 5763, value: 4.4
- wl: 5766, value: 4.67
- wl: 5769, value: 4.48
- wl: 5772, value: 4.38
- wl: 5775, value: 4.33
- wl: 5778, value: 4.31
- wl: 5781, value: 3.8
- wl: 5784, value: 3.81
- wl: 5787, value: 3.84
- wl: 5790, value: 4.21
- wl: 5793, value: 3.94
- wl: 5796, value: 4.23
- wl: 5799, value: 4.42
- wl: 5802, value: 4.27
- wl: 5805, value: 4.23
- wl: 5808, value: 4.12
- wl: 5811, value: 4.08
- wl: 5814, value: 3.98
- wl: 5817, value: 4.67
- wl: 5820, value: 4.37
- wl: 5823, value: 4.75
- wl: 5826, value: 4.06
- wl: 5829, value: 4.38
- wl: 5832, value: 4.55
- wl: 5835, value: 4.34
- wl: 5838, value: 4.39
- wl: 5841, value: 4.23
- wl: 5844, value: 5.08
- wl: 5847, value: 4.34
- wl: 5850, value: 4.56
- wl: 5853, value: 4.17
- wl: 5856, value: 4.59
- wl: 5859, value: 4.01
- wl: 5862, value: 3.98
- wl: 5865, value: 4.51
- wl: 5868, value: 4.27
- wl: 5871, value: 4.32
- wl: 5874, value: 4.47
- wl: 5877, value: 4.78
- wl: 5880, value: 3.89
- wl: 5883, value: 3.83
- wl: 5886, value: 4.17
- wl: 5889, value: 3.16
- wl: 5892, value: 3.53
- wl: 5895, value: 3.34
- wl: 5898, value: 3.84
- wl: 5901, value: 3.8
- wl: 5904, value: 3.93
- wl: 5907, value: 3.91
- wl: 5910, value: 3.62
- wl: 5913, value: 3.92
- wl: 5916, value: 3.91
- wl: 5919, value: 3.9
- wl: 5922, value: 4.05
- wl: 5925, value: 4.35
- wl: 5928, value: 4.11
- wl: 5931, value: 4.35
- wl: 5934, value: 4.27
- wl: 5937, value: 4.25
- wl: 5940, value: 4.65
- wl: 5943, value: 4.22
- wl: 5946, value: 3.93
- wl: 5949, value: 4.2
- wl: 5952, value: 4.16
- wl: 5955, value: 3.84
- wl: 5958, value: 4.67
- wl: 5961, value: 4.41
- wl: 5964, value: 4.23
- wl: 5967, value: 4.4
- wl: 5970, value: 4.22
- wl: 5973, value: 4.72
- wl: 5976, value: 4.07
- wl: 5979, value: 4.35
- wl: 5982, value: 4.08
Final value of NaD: 3.8 angstroms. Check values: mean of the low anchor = 4.32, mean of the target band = 3.79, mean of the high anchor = 4.25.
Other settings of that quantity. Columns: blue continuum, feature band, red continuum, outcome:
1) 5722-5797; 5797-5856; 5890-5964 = -3.01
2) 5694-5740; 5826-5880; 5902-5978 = -1.97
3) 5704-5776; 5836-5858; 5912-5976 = -1.00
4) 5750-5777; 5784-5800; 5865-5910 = 0.61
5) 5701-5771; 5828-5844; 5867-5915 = -1.51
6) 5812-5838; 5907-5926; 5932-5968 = 1.57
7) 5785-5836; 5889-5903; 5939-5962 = 2.18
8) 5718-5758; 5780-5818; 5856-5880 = 1.74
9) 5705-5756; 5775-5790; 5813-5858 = 1.23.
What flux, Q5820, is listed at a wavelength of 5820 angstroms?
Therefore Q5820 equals 4.37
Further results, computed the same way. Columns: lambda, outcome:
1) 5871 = 4.32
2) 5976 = 4.07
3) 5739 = 4.47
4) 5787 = 3.84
